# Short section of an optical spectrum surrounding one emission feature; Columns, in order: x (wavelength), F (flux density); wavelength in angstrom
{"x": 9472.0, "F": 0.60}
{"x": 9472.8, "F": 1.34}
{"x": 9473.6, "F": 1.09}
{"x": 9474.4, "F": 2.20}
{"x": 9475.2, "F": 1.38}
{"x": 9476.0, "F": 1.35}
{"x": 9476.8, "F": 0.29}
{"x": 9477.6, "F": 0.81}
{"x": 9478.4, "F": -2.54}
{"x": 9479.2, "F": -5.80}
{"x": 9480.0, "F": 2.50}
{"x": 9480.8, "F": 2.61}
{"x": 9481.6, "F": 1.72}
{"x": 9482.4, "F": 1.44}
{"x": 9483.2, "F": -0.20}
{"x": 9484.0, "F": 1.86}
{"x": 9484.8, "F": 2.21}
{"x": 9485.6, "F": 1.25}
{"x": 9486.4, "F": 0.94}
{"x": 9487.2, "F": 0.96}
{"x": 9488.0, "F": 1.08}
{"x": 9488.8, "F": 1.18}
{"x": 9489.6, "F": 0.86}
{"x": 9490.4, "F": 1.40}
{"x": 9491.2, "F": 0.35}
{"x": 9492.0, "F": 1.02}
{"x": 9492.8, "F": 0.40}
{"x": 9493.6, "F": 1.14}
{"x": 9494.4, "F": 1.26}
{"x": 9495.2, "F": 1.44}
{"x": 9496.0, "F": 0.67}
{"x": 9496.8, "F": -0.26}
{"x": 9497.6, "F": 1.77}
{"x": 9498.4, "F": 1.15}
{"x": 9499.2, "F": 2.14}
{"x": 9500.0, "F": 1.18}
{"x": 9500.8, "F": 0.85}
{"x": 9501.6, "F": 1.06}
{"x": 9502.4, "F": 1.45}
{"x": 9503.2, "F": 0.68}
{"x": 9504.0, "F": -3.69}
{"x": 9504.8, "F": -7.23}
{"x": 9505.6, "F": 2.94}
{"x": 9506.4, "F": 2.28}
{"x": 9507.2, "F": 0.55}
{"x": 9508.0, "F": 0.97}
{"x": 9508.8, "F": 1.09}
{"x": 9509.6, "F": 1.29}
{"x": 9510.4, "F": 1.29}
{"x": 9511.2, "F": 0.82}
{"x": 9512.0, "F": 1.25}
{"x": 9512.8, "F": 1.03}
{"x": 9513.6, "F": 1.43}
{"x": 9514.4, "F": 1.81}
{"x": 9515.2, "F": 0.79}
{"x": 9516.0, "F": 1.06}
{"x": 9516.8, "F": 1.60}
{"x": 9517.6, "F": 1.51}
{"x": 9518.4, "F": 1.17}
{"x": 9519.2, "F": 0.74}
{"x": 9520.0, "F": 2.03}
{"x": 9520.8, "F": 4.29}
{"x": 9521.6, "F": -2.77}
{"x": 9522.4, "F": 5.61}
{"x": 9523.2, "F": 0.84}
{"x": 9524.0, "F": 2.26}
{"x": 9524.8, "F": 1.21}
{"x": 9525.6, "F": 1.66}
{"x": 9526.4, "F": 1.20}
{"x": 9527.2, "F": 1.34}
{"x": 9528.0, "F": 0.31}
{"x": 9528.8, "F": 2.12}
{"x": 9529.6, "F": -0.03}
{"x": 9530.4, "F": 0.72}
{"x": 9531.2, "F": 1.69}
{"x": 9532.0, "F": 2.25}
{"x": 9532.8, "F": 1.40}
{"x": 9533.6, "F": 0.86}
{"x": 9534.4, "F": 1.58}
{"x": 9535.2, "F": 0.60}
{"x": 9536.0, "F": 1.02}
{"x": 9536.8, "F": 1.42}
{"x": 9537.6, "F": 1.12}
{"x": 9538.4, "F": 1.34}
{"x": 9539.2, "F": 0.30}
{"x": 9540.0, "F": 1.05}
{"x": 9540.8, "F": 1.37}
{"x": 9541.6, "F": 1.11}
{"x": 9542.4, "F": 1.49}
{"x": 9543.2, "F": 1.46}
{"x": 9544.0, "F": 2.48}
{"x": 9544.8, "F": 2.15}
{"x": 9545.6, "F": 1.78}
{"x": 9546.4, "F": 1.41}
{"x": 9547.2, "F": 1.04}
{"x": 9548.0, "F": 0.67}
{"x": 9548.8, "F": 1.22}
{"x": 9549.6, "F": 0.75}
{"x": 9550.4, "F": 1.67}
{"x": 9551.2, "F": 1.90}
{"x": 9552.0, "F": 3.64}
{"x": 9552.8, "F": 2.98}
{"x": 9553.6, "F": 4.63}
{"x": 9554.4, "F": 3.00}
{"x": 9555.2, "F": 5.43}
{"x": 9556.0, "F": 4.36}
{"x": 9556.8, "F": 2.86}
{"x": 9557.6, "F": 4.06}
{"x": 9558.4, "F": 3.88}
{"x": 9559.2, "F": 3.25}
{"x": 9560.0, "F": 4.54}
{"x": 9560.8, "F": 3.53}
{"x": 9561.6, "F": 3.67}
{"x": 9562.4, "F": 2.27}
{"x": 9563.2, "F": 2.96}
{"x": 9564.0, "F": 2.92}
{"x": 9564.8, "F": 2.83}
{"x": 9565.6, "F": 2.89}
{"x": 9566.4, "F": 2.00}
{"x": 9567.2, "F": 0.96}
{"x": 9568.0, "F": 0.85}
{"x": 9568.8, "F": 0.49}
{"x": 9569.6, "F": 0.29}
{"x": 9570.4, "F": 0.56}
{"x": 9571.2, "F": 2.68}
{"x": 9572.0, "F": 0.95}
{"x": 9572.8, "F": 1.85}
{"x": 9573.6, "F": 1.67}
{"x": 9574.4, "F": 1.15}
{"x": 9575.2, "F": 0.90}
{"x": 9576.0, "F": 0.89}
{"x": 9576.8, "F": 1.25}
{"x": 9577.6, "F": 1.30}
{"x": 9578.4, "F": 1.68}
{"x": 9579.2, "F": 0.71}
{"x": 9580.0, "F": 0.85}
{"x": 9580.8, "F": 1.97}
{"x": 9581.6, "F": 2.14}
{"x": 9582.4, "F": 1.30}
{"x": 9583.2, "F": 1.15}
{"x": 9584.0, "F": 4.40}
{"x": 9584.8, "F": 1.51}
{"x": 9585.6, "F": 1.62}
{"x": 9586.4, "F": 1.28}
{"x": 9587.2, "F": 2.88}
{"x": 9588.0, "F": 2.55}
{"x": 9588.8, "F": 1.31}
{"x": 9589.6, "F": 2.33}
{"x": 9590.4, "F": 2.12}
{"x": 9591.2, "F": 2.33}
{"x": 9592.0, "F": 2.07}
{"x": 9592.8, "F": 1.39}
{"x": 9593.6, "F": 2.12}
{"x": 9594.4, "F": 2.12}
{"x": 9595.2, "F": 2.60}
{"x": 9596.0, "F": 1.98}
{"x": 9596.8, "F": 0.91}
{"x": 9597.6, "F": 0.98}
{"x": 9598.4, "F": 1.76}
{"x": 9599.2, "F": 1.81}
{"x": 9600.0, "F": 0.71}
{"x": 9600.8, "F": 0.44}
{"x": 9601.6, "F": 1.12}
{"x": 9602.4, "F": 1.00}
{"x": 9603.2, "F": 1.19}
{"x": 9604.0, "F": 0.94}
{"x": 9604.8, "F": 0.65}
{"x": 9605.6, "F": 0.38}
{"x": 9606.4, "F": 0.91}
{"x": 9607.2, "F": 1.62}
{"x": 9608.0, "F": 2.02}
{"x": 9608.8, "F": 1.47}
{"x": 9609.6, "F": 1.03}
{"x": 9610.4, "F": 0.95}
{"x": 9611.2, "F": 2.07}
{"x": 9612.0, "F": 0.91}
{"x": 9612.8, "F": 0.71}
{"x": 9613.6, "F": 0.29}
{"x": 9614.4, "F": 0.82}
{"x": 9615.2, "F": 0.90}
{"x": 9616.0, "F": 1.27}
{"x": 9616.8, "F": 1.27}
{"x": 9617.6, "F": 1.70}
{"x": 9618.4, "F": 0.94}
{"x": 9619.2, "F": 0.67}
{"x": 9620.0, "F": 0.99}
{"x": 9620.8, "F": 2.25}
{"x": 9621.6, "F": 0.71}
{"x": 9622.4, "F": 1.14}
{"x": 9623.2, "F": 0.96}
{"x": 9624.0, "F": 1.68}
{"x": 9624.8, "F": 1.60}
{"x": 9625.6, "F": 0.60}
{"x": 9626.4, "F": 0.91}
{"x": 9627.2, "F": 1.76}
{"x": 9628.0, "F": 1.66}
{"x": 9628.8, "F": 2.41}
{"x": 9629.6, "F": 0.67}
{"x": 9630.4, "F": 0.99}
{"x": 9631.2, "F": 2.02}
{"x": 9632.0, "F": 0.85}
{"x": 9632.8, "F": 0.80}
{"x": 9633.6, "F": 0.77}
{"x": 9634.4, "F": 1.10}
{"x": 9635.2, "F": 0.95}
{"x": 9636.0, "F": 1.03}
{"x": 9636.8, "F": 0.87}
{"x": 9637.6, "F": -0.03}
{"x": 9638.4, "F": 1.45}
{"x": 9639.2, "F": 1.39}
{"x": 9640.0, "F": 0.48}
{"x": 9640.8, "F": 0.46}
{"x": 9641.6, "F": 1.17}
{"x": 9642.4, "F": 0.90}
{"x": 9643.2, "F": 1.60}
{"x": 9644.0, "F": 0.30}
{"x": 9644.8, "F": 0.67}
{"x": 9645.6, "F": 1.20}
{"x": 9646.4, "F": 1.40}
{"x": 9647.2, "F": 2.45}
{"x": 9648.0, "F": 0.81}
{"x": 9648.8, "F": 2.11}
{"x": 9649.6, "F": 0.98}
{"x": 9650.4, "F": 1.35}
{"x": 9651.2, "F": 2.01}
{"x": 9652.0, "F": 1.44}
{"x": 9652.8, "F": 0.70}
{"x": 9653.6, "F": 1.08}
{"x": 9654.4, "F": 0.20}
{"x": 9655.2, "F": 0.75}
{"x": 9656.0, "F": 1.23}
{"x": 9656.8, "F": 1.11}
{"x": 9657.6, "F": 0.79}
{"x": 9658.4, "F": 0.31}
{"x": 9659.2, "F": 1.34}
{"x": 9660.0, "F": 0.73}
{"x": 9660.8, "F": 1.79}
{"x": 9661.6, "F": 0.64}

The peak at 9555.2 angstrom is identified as H-alpha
